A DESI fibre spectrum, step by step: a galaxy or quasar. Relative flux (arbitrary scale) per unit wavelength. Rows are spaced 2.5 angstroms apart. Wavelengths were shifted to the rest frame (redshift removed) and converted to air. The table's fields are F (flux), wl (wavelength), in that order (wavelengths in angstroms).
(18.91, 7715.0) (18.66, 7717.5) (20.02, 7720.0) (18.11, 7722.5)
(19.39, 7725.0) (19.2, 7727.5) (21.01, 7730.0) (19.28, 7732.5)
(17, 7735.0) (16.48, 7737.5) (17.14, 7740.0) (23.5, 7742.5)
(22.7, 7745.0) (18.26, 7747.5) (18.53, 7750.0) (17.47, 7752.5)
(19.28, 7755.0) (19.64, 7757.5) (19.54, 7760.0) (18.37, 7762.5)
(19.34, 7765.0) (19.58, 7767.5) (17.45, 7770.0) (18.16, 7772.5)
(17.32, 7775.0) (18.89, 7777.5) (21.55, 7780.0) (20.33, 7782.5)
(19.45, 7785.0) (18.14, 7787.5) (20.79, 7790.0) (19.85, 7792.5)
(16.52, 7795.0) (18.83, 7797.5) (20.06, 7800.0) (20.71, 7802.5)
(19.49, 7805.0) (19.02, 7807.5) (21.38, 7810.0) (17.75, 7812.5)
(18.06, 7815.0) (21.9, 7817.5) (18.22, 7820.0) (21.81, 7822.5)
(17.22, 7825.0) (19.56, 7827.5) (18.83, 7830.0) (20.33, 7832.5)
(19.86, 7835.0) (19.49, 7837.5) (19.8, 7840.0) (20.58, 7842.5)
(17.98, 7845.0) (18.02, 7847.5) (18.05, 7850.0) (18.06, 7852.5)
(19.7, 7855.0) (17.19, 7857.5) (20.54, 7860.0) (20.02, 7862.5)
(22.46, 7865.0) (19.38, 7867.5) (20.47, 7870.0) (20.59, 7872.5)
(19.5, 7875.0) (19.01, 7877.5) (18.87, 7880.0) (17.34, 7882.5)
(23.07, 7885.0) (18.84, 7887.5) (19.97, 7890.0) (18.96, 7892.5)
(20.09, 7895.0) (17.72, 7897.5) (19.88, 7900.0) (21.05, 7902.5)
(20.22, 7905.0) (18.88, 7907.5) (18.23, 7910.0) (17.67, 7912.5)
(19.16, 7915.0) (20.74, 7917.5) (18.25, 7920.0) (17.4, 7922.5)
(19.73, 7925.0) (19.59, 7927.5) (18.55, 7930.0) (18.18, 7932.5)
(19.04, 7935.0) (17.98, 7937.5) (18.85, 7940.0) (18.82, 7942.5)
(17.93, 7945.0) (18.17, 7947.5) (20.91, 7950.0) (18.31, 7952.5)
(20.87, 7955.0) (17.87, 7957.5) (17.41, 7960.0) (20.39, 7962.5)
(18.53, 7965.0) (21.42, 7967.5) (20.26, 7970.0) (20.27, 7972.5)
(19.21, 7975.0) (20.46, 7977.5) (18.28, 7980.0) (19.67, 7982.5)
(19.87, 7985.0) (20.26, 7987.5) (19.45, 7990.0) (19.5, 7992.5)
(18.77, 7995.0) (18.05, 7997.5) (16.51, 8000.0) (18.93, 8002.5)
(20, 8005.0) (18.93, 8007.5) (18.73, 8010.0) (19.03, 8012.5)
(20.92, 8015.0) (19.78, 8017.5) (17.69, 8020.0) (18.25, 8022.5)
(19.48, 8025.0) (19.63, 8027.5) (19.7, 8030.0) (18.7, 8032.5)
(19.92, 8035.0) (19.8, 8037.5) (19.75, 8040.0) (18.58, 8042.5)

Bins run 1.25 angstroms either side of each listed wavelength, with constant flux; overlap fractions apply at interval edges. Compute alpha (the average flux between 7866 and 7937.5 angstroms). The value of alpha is 19.3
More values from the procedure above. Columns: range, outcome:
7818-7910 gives 19.5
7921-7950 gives 18.7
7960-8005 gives 19.4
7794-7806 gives 19.2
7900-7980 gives 19.2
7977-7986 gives 19.5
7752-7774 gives 18.8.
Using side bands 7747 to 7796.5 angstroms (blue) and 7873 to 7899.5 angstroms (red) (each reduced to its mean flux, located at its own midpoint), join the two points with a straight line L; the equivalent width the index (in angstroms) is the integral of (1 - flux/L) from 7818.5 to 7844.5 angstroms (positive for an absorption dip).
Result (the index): -0.5 angstroms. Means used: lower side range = 18.9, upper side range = 19.4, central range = 19.5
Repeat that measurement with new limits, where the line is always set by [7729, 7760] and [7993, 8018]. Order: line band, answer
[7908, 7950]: 0.68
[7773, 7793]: -0.34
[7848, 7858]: 0.41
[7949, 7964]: -0.20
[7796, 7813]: -0.45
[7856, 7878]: -0.99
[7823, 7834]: -0.05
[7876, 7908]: -0.82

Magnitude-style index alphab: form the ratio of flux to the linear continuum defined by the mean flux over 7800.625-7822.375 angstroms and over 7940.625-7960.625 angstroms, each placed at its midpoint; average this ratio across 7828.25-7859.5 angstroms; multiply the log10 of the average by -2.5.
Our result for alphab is 0.03 mag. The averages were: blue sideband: 19.7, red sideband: 18.8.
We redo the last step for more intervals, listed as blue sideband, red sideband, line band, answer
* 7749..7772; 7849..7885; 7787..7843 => -0.02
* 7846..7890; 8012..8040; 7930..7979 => 0.01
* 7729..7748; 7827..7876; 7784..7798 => 0.03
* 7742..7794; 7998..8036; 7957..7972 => -0.02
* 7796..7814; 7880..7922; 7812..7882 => 0.00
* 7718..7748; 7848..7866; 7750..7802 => 0.02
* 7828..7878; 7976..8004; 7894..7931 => 0.01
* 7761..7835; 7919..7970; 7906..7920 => 0.01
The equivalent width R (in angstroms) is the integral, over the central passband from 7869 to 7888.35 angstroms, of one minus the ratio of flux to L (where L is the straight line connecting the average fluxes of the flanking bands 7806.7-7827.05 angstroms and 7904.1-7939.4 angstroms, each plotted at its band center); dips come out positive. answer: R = -0.66 angstroms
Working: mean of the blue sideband 19.4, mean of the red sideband 18.8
